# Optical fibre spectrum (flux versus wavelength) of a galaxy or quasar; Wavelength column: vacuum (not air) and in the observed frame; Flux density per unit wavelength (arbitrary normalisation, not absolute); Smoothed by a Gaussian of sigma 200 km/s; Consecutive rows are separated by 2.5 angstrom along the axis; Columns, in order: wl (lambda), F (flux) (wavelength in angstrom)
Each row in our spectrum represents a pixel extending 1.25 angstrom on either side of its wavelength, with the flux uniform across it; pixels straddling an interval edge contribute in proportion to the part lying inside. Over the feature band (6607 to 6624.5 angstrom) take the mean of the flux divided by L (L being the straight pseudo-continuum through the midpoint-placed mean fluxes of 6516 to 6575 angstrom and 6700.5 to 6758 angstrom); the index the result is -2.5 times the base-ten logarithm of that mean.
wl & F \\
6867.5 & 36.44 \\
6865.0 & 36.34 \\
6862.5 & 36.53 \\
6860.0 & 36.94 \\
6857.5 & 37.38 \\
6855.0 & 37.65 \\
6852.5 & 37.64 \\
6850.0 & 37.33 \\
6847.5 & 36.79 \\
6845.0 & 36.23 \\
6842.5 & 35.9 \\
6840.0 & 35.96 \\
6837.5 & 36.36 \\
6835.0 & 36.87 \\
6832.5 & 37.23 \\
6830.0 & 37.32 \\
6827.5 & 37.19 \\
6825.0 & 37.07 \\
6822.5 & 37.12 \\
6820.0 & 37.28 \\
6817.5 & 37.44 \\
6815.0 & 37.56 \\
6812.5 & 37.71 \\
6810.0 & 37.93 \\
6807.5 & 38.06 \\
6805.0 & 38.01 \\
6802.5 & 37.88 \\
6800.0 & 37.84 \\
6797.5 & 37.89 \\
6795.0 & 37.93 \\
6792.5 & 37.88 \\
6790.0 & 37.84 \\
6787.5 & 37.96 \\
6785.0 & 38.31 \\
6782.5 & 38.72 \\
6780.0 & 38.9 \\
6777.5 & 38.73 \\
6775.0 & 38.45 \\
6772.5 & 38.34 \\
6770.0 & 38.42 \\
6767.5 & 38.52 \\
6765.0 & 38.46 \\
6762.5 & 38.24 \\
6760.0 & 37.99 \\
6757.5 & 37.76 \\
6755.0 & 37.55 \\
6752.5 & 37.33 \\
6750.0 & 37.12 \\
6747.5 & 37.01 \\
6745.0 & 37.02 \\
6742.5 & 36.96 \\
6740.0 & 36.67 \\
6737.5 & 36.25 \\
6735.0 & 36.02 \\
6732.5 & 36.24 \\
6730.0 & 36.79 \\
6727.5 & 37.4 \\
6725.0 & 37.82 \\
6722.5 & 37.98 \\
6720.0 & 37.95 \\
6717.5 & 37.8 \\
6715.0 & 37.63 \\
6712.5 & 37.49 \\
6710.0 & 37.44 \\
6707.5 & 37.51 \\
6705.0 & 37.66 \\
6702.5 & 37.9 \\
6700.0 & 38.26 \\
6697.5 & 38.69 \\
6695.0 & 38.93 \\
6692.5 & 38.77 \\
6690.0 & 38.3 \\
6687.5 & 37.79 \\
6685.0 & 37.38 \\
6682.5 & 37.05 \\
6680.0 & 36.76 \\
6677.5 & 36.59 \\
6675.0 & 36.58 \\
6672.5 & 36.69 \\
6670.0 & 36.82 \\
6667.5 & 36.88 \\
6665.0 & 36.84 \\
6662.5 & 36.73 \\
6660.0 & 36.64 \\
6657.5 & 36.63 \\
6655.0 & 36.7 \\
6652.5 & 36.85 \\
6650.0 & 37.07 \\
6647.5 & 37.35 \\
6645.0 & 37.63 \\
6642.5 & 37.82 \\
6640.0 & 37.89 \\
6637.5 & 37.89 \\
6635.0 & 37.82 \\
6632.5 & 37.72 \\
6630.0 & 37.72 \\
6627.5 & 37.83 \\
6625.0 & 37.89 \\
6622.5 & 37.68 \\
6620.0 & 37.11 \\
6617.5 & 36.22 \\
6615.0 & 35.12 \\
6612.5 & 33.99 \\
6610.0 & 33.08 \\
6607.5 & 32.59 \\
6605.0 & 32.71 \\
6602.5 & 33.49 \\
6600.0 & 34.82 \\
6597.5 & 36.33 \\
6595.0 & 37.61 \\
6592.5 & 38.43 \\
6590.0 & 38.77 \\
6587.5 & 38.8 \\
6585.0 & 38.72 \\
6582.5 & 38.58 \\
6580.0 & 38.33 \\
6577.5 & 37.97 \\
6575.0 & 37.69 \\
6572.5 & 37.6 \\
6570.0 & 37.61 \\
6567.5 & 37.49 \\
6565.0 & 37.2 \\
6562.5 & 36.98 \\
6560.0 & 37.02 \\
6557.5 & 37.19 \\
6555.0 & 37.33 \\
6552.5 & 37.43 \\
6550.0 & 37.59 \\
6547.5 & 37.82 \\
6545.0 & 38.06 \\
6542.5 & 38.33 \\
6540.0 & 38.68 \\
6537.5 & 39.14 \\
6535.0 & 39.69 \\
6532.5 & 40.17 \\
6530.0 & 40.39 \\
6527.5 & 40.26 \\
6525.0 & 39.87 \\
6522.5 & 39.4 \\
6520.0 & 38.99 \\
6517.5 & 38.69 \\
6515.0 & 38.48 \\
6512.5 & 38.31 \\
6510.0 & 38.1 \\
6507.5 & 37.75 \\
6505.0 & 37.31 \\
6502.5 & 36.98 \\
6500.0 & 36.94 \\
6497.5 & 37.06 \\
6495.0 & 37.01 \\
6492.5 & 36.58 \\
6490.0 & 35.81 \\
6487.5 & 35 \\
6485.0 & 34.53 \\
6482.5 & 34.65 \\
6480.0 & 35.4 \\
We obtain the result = 0.08 mag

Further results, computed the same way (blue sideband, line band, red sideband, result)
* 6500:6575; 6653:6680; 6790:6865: 0.032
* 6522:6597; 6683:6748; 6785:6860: 0.006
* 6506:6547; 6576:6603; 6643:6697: 0.019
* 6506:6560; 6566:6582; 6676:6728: 0.017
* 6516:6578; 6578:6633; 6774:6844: 0.048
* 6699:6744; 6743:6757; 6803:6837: 0.004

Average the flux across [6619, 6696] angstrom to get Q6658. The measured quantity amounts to 37.4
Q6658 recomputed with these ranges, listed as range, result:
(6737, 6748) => 36.8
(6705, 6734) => 37.5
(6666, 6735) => 37.5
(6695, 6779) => 37.6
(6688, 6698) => 38.6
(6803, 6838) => 37.4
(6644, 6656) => 37.1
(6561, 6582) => 37.6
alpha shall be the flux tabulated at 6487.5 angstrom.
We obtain 35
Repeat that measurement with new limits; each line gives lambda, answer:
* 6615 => 35.12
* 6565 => 37.2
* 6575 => 37.69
